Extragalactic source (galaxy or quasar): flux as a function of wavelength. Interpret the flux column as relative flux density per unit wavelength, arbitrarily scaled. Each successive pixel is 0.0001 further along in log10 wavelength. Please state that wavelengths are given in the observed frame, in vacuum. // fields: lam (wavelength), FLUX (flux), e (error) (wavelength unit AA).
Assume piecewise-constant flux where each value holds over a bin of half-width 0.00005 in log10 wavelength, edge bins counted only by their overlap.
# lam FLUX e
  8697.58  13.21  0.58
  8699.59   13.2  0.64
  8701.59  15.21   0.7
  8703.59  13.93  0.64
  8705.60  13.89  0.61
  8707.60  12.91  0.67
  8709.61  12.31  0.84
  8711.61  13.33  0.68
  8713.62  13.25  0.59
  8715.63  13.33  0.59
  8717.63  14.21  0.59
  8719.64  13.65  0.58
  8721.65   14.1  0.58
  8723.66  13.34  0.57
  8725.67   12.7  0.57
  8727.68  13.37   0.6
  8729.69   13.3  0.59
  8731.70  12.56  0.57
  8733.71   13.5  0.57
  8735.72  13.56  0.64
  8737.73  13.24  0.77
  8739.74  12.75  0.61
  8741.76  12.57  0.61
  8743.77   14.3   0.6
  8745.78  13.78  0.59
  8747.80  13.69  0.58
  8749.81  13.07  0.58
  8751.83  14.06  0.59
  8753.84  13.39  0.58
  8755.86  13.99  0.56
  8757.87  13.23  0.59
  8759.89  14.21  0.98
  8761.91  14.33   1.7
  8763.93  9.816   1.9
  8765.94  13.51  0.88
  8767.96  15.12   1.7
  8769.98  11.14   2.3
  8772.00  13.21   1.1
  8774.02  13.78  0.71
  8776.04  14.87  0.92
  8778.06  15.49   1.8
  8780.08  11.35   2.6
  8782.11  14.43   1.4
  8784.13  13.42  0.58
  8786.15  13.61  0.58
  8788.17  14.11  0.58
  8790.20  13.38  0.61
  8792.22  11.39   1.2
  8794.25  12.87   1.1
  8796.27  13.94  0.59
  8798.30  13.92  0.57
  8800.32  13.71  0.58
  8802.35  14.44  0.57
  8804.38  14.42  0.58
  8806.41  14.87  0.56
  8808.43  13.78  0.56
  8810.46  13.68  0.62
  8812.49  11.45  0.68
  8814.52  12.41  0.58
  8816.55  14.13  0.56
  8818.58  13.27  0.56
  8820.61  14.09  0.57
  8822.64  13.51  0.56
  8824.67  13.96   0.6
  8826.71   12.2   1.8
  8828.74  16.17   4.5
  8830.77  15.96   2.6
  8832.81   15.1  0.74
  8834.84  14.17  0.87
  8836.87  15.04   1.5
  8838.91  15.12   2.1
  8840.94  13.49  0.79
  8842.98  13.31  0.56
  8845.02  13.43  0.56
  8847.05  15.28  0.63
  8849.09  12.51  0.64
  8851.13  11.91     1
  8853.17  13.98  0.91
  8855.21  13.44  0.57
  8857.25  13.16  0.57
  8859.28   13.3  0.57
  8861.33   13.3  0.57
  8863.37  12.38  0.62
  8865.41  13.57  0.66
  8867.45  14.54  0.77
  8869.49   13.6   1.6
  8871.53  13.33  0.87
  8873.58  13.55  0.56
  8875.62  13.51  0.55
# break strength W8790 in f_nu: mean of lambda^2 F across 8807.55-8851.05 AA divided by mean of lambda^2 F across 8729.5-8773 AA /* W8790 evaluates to 1.06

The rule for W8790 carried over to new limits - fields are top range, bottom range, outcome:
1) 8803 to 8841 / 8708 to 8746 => 1.08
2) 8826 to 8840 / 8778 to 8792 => 1.12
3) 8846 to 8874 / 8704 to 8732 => 1.04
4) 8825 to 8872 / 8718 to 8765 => 1.06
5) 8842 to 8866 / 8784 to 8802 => 1.00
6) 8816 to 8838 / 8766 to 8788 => 1.06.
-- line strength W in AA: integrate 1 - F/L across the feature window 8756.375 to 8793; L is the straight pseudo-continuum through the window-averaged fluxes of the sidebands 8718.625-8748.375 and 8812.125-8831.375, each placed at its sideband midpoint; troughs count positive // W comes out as 0.4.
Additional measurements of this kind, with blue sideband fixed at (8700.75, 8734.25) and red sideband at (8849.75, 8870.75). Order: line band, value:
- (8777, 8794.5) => 0.0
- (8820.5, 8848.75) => -2.1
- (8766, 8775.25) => 0.0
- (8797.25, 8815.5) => -0.4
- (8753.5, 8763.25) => -0.2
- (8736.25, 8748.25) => 0.0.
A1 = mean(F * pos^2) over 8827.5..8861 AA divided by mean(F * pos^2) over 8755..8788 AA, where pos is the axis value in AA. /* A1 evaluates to 1.1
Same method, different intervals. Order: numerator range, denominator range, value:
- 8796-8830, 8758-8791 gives 1.03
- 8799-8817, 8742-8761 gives 1.01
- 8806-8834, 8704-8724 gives 1.06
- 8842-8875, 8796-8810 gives 0.96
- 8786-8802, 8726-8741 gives 1.03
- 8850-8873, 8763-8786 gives 1.02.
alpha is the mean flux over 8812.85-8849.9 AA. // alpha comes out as 14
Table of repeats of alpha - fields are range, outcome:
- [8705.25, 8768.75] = 13.4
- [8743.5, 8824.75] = 13.5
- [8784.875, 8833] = 13.7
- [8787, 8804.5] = 13.5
